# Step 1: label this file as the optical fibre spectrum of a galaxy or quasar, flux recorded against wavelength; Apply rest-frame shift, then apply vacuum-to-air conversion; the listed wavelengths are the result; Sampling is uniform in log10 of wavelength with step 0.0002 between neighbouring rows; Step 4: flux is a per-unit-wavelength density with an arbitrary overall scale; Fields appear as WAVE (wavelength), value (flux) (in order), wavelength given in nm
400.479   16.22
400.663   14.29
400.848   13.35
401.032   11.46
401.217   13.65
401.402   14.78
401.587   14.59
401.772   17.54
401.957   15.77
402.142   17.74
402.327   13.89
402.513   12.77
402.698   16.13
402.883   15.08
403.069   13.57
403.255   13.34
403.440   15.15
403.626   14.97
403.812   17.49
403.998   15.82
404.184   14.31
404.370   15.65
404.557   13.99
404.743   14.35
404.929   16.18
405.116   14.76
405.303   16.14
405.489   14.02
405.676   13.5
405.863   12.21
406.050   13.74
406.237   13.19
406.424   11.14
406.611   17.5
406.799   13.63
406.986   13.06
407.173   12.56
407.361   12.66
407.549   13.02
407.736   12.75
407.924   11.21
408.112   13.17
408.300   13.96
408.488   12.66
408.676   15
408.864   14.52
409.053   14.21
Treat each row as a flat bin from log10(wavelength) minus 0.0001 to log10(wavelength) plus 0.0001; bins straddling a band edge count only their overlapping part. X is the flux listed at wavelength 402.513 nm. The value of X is 12.77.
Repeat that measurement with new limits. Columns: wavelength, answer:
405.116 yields 14.76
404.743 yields 14.35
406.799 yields 13.63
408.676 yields 15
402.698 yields 16.13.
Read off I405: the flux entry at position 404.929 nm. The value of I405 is 16.18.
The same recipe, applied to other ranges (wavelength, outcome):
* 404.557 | 13.99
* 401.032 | 11.46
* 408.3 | 13.96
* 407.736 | 12.75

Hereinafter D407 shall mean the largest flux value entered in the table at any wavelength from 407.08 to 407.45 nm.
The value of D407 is 12.66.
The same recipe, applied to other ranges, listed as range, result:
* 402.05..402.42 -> 17.74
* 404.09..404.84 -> 15.65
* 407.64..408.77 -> 15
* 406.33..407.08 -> 17.5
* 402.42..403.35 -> 16.13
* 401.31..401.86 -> 17.54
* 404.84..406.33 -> 16.18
